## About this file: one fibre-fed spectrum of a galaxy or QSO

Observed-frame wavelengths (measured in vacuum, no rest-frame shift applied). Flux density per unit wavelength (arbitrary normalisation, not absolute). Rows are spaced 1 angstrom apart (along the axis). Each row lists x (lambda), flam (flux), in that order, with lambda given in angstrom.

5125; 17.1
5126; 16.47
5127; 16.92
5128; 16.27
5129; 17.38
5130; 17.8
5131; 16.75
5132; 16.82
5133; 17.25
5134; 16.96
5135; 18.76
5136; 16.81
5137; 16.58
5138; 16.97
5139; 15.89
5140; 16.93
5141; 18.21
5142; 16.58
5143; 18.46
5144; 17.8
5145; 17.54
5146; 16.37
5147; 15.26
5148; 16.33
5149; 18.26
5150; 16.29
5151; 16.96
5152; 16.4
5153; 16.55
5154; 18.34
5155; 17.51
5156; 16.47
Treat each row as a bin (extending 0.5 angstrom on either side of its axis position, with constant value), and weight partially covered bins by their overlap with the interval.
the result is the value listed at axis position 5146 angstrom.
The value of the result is 16.37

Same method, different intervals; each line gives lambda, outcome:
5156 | 16.47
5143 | 18.46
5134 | 16.96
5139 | 15.89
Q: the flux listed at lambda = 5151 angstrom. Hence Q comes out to 16.96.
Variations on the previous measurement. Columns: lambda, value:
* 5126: 16.47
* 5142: 16.58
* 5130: 17.8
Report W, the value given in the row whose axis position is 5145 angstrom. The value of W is 17.54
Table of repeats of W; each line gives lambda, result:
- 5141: 18.21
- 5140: 16.93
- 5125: 17.1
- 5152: 16.4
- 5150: 16.29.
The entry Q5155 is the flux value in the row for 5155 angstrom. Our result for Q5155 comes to 17.51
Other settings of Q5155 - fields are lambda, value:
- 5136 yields 16.81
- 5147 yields 15.26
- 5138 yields 16.97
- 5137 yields 16.58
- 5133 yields 17.25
